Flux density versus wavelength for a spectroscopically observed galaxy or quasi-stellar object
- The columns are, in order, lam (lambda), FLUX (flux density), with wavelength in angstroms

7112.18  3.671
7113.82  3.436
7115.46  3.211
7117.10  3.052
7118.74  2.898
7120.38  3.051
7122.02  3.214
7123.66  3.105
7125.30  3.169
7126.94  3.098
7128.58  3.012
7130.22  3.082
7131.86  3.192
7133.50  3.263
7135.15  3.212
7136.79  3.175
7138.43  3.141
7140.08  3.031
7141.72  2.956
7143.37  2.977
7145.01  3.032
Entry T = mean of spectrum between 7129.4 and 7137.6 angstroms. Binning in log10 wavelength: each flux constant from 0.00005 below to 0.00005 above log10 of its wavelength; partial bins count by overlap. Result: 3.19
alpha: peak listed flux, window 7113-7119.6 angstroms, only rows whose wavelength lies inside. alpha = 3.436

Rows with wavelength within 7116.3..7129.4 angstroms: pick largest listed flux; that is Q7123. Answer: 3.214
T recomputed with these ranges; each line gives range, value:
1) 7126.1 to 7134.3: 3.13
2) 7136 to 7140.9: 3.11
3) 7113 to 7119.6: 3.15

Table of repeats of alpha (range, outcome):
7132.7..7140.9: 3.263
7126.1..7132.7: 3.192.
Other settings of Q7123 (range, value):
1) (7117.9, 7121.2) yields 3.051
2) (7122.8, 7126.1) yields 3.169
